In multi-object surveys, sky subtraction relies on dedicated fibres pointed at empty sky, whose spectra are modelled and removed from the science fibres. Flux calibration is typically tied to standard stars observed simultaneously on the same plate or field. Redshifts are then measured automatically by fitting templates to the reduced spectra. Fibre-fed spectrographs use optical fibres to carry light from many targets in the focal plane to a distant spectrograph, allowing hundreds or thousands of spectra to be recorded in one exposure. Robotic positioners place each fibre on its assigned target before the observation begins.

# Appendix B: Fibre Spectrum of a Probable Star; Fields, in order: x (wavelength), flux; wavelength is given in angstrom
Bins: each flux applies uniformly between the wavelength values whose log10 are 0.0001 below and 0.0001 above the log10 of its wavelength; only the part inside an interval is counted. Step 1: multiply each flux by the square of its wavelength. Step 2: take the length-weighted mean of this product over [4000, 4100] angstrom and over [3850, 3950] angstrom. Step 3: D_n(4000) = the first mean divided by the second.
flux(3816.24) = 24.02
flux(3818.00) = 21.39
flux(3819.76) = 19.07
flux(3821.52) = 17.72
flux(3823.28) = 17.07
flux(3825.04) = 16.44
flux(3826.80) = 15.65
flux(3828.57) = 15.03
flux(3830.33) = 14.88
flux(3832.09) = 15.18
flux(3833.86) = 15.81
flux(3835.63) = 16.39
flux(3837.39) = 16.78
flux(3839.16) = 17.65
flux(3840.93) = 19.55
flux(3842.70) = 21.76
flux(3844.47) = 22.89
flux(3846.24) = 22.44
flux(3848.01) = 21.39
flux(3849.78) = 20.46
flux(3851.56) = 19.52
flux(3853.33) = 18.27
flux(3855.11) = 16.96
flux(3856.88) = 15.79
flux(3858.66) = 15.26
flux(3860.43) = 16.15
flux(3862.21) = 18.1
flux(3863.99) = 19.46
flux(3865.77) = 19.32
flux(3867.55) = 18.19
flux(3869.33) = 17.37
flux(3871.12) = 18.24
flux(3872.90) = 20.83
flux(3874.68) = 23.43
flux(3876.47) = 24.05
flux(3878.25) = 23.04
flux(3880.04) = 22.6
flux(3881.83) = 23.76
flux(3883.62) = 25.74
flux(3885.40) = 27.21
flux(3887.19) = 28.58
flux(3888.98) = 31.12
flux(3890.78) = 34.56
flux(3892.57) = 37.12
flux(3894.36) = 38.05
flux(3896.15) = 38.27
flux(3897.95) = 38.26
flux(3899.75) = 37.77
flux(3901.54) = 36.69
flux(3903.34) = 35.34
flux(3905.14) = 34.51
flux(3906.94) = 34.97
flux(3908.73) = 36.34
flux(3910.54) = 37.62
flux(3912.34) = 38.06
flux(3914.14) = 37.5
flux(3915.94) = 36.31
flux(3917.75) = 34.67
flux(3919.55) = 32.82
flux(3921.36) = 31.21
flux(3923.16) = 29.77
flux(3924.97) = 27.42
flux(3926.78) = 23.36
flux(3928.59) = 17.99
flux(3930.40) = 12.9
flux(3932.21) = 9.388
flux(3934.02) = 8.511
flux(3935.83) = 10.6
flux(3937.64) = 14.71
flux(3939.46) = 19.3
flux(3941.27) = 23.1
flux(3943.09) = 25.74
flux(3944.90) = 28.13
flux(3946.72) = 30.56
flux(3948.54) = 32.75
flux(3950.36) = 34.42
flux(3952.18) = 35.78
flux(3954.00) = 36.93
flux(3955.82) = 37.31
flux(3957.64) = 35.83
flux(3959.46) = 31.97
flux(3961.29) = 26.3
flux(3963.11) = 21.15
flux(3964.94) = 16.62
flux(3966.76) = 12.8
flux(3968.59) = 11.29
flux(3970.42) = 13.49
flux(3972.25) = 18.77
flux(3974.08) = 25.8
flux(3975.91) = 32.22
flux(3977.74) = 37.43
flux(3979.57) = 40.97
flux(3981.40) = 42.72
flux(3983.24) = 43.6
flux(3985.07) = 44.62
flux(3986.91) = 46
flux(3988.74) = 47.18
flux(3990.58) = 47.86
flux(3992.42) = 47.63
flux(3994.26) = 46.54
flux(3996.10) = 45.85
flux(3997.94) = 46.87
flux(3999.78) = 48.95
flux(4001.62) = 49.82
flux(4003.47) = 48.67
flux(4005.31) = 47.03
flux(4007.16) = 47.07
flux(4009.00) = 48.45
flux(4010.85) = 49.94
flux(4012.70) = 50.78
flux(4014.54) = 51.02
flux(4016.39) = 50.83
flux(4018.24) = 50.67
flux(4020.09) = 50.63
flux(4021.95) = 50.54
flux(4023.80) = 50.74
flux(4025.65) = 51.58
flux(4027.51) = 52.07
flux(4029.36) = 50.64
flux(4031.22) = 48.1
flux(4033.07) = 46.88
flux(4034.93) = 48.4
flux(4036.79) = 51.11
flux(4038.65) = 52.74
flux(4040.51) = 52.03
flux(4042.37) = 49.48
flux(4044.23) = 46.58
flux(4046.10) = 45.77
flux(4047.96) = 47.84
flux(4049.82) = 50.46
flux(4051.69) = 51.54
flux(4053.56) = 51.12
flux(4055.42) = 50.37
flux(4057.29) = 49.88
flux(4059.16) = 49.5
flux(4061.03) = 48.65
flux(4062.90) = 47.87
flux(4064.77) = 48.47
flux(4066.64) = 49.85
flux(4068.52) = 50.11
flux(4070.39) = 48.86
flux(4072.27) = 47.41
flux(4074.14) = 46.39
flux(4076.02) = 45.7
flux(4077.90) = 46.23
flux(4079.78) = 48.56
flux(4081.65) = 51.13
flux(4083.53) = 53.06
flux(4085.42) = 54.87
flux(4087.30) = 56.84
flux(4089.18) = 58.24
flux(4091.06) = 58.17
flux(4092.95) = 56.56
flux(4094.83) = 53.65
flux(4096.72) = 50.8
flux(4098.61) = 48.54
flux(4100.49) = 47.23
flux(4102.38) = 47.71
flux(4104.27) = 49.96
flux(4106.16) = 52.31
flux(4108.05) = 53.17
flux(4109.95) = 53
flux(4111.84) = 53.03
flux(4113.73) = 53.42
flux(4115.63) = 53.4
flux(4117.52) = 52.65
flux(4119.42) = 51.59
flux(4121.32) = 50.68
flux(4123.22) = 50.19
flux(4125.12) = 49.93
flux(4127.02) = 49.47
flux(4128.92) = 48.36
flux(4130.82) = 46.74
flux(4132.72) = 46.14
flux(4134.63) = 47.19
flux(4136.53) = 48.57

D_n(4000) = 2.1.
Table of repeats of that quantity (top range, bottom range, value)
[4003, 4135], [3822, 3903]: 2.46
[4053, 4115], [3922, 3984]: 2.12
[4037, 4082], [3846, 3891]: 2.52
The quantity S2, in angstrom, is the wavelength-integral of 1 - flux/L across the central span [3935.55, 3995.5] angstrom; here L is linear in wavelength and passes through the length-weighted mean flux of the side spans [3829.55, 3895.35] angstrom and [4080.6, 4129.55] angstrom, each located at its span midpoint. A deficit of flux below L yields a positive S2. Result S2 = 6.4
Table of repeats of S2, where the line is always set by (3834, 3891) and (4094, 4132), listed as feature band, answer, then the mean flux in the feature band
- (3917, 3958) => 5.9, 25.6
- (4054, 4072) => -1.8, 49.3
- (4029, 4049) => -3.4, 49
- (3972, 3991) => -2.2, 39.3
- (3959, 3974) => 6.4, 19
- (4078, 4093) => -2.1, 54.1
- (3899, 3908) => -3.5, 35.9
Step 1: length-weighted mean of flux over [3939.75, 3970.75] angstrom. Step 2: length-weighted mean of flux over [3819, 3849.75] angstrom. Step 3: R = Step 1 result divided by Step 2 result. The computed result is 1.49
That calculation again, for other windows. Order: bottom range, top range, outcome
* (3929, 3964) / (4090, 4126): 2.08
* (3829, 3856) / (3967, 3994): 1.90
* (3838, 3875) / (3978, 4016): 2.46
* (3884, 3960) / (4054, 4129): 1.70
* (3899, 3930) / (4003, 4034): 1.52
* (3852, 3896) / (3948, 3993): 1.41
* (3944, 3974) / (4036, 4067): 1.87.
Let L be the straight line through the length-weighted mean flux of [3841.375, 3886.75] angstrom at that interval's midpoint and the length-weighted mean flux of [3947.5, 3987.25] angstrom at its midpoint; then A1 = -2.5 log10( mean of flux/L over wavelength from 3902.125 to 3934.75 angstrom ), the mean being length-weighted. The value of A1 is -0.14 mag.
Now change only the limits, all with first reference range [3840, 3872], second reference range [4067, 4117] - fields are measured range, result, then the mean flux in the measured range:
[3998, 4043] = -0.20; 49.9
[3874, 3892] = -0.17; 26.6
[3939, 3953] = 0.09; 29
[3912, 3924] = -0.24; 34.2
